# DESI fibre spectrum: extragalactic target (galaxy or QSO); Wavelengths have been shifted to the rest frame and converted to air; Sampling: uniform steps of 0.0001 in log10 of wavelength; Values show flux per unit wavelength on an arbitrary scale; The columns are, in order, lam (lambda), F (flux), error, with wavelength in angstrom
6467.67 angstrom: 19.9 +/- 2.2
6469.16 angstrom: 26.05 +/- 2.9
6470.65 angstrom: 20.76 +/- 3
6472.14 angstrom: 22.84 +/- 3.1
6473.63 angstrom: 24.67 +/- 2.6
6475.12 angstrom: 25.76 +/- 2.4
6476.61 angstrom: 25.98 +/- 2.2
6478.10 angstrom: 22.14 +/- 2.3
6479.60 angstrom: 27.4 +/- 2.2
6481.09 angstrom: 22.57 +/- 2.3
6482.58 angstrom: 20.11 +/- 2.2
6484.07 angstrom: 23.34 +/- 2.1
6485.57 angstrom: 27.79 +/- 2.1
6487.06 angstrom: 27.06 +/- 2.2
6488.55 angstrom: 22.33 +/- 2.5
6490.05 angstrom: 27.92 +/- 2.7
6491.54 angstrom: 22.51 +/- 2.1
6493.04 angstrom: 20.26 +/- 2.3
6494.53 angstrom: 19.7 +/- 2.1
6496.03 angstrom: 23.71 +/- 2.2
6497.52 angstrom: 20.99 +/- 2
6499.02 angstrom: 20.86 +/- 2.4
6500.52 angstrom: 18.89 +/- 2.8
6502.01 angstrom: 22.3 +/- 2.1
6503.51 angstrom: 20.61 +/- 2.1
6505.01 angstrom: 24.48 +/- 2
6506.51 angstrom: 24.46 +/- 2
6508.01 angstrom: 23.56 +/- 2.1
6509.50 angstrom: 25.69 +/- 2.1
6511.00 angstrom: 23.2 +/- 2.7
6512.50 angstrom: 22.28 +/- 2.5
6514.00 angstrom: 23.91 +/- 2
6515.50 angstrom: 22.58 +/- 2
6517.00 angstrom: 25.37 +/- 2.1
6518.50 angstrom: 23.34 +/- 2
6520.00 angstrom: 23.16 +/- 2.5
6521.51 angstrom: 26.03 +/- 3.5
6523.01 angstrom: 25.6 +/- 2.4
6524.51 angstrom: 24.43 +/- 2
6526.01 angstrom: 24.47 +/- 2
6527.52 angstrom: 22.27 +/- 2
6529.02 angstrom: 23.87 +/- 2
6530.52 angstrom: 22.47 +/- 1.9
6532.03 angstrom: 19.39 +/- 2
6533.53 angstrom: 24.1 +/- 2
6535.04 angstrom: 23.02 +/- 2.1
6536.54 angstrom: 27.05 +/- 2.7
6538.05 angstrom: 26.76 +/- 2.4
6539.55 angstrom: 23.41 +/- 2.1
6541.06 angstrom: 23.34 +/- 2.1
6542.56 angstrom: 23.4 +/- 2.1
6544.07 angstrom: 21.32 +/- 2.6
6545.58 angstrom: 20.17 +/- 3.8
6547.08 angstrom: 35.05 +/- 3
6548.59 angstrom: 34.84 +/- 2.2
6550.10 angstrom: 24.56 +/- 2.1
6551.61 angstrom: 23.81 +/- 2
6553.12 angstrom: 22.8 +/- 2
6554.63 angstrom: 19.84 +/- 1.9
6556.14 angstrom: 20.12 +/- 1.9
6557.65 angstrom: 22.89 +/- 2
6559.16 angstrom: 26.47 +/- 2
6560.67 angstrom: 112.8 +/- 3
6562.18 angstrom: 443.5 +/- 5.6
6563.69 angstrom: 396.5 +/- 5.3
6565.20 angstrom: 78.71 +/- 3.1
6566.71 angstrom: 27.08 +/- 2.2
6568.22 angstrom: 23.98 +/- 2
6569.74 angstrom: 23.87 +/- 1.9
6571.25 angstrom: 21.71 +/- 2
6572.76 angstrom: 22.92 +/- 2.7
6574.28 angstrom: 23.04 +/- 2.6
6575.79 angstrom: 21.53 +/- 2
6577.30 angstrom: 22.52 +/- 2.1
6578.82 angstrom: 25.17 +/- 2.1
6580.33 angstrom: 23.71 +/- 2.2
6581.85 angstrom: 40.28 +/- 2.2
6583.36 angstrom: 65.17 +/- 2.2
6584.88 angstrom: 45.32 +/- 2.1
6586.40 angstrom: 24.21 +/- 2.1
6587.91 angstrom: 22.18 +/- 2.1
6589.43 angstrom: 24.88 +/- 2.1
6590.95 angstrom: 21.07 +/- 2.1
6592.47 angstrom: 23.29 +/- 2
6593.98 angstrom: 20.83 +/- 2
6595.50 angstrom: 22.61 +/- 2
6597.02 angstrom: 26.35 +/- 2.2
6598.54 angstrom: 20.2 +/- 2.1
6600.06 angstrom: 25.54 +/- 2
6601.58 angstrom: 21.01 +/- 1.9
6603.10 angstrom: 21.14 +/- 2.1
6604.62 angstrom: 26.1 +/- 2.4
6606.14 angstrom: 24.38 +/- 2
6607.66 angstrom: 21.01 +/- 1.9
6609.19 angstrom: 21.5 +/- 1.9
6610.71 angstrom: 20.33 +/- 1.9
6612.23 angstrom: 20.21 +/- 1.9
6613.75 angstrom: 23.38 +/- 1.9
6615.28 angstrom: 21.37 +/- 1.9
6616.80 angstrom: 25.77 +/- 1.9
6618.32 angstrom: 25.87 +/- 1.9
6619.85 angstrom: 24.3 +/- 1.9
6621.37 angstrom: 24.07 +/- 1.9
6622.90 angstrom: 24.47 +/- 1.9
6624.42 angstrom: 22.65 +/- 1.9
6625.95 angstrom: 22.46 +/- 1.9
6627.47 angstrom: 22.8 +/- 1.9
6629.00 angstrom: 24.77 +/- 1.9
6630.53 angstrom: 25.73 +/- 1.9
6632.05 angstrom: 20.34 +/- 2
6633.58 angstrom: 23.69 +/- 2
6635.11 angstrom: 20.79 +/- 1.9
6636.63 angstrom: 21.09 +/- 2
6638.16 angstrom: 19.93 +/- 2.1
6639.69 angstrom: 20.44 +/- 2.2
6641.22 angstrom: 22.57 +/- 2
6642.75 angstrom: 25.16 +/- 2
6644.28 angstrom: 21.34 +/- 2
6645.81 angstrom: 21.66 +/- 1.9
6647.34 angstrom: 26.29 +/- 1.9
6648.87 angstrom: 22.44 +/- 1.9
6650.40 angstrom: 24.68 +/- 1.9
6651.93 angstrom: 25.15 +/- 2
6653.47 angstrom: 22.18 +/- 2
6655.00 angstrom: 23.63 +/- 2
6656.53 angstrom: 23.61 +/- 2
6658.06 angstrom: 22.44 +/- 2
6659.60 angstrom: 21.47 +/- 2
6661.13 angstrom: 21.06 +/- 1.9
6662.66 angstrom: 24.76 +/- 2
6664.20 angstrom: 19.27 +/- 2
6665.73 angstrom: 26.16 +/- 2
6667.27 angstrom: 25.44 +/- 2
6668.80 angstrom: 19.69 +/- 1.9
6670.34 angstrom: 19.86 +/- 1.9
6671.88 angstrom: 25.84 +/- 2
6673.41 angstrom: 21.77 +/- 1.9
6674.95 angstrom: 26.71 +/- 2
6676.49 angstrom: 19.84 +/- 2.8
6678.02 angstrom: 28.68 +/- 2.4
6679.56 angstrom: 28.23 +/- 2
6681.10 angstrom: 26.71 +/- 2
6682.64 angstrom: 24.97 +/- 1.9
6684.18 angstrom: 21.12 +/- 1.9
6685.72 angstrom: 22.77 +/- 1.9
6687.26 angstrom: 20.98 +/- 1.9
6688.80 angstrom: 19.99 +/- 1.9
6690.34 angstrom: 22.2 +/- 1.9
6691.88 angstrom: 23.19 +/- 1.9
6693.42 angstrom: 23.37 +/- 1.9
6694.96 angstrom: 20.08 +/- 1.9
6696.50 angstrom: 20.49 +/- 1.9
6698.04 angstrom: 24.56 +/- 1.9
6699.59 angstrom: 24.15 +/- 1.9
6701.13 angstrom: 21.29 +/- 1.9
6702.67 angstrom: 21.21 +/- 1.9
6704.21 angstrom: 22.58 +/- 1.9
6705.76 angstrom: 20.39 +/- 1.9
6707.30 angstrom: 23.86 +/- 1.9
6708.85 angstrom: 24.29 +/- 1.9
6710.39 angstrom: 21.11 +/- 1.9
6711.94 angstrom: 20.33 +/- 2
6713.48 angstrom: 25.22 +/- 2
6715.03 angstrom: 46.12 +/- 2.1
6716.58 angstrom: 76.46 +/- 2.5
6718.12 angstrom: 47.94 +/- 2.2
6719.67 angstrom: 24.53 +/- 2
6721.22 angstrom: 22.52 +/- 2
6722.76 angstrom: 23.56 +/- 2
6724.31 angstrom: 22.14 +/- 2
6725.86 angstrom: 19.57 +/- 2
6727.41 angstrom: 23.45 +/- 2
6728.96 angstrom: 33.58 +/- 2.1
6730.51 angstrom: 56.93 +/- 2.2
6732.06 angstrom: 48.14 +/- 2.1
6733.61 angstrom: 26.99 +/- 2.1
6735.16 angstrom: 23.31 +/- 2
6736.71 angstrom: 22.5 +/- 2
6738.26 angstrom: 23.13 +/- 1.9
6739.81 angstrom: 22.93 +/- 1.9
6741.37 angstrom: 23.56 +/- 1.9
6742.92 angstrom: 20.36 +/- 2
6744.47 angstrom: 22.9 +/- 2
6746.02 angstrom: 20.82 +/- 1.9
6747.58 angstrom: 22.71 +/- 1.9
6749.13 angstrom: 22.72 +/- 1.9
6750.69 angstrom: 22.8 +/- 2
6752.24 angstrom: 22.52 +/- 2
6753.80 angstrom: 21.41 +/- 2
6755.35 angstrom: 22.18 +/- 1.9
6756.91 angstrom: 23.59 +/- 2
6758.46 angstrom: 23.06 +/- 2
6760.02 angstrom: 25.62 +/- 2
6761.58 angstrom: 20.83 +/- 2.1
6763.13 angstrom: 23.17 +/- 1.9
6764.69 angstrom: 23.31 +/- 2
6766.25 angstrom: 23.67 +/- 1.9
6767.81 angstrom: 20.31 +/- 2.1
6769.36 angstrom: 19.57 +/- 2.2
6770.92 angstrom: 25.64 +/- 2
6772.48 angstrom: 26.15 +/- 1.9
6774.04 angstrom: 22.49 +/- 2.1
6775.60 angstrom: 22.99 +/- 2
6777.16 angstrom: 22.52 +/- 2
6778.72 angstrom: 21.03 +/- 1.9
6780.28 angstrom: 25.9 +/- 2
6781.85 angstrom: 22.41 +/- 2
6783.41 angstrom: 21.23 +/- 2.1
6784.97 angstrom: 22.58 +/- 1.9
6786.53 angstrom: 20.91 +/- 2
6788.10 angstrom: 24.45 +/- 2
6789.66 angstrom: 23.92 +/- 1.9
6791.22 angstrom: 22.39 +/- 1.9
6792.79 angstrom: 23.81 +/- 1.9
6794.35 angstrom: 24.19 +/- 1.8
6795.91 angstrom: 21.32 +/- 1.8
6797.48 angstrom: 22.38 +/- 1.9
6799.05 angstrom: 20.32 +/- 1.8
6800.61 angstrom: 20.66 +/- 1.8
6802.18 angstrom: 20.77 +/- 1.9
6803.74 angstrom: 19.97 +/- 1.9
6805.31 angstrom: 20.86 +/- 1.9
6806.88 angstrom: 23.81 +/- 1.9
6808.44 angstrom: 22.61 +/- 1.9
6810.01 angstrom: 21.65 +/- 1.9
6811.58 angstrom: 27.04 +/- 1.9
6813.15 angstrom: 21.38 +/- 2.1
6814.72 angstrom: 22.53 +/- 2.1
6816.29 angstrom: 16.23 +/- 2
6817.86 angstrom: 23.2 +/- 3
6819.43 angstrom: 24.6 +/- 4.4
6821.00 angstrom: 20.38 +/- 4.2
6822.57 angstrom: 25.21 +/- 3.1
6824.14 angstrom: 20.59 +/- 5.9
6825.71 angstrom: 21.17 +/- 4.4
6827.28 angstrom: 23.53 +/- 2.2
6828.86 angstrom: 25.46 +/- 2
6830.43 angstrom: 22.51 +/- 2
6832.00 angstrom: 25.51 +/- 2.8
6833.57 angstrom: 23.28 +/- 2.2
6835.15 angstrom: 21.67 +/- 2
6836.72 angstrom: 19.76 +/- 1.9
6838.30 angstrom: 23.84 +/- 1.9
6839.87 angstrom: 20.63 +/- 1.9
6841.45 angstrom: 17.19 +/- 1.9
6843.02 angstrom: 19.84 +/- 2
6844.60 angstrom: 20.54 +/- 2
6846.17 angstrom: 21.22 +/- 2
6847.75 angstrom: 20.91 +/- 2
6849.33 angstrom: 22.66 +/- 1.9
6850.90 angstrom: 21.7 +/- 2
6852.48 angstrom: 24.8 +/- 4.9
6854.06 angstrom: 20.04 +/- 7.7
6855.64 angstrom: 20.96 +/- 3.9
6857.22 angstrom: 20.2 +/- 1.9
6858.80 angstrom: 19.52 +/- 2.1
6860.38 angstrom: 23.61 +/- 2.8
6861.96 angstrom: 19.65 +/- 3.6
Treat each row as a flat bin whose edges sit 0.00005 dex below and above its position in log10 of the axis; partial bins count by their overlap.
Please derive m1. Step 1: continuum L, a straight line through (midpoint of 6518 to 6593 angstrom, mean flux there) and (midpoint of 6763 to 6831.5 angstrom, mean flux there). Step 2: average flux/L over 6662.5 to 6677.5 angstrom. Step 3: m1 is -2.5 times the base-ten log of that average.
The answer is 0.43 mag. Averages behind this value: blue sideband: 44.4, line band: 23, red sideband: 22.5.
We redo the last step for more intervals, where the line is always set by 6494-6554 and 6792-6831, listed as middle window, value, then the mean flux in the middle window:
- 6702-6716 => -0.13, 25.7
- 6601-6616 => 0.06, 22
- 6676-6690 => -0.04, 23.7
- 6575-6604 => -0.16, 27.2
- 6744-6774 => -0.01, 22.8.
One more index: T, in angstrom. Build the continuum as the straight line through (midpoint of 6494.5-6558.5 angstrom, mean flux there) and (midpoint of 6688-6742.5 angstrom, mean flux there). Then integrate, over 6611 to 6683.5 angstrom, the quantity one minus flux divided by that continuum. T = 7.9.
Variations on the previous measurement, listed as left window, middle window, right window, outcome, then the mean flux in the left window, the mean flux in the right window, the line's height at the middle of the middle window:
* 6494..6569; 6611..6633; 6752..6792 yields 7.4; 42.6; 22.8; 35.2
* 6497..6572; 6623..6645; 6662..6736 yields 7.0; 42.7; 26.6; 32.9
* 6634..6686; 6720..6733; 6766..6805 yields -4.7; 23.2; 22.4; 22.8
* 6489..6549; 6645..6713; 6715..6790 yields 6.4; 23.7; 26.2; 25.4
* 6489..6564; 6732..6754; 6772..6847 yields 2.1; 39.2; 22.2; 26.2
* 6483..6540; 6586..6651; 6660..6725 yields 4.5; 23.5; 25.4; 24.6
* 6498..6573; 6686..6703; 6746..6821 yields 4.4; 42.7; 22.5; 29.7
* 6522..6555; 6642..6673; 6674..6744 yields 3.5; 24.4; 26.8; 26.1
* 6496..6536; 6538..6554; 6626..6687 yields -1.5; 23.2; 23.2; 23.2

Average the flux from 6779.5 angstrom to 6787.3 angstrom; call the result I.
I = 22.6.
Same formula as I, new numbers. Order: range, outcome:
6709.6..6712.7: 20.7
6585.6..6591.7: 23.2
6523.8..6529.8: 23.8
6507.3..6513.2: 23.7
